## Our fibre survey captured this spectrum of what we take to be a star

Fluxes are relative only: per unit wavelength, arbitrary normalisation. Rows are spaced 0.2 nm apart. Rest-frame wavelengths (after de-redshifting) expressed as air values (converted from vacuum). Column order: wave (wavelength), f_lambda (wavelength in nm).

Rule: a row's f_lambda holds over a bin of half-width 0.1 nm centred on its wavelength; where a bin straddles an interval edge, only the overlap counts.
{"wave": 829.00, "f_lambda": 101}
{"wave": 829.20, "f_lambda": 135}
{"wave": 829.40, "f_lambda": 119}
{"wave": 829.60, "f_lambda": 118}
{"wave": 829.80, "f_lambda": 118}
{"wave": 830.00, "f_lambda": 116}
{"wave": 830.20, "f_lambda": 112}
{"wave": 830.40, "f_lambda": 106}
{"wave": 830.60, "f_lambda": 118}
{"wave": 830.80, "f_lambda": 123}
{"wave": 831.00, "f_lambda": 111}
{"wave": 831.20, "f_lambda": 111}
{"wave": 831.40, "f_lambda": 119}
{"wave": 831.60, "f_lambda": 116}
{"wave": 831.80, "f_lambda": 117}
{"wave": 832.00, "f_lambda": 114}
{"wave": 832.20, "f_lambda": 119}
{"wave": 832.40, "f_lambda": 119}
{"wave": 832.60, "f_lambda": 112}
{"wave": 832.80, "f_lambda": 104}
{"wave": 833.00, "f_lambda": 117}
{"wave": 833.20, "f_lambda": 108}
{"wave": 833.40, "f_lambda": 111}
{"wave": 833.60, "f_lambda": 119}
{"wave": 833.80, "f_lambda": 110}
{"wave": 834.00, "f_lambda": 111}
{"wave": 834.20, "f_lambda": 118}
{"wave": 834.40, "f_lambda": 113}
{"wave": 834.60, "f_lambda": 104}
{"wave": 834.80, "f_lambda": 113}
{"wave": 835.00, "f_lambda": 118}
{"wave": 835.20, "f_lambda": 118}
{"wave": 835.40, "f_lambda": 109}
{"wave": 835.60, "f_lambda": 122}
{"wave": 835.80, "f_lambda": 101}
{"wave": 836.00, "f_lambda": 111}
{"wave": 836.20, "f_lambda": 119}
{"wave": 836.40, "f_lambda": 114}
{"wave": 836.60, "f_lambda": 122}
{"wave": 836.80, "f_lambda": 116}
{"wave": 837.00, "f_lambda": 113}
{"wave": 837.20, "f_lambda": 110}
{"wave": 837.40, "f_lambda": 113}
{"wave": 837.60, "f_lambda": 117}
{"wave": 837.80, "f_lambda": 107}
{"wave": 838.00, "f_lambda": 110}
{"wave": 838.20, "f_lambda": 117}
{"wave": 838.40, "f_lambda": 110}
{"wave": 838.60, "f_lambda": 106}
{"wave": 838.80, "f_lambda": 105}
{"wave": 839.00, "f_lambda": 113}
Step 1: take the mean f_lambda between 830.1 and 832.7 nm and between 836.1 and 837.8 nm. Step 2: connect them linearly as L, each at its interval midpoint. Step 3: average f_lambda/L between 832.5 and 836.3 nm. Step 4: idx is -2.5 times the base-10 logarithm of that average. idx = 0.02 mag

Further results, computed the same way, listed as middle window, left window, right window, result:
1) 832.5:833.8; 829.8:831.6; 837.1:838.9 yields 0.016 mag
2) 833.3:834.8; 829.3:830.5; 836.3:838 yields 0.018 mag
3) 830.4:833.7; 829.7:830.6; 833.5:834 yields -0.009 mag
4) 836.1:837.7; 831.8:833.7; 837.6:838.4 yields -0.031 mag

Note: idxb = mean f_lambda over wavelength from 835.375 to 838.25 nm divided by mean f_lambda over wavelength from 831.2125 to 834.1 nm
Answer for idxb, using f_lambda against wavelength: 1.00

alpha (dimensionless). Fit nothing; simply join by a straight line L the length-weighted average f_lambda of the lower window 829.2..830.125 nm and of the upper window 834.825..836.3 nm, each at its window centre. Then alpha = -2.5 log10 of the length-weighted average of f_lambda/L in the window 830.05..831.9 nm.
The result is 0.032 mag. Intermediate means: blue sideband 119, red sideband 114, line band 115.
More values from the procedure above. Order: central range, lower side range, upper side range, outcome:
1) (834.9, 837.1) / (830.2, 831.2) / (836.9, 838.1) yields -0.03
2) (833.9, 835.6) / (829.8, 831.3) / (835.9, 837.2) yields 0.01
